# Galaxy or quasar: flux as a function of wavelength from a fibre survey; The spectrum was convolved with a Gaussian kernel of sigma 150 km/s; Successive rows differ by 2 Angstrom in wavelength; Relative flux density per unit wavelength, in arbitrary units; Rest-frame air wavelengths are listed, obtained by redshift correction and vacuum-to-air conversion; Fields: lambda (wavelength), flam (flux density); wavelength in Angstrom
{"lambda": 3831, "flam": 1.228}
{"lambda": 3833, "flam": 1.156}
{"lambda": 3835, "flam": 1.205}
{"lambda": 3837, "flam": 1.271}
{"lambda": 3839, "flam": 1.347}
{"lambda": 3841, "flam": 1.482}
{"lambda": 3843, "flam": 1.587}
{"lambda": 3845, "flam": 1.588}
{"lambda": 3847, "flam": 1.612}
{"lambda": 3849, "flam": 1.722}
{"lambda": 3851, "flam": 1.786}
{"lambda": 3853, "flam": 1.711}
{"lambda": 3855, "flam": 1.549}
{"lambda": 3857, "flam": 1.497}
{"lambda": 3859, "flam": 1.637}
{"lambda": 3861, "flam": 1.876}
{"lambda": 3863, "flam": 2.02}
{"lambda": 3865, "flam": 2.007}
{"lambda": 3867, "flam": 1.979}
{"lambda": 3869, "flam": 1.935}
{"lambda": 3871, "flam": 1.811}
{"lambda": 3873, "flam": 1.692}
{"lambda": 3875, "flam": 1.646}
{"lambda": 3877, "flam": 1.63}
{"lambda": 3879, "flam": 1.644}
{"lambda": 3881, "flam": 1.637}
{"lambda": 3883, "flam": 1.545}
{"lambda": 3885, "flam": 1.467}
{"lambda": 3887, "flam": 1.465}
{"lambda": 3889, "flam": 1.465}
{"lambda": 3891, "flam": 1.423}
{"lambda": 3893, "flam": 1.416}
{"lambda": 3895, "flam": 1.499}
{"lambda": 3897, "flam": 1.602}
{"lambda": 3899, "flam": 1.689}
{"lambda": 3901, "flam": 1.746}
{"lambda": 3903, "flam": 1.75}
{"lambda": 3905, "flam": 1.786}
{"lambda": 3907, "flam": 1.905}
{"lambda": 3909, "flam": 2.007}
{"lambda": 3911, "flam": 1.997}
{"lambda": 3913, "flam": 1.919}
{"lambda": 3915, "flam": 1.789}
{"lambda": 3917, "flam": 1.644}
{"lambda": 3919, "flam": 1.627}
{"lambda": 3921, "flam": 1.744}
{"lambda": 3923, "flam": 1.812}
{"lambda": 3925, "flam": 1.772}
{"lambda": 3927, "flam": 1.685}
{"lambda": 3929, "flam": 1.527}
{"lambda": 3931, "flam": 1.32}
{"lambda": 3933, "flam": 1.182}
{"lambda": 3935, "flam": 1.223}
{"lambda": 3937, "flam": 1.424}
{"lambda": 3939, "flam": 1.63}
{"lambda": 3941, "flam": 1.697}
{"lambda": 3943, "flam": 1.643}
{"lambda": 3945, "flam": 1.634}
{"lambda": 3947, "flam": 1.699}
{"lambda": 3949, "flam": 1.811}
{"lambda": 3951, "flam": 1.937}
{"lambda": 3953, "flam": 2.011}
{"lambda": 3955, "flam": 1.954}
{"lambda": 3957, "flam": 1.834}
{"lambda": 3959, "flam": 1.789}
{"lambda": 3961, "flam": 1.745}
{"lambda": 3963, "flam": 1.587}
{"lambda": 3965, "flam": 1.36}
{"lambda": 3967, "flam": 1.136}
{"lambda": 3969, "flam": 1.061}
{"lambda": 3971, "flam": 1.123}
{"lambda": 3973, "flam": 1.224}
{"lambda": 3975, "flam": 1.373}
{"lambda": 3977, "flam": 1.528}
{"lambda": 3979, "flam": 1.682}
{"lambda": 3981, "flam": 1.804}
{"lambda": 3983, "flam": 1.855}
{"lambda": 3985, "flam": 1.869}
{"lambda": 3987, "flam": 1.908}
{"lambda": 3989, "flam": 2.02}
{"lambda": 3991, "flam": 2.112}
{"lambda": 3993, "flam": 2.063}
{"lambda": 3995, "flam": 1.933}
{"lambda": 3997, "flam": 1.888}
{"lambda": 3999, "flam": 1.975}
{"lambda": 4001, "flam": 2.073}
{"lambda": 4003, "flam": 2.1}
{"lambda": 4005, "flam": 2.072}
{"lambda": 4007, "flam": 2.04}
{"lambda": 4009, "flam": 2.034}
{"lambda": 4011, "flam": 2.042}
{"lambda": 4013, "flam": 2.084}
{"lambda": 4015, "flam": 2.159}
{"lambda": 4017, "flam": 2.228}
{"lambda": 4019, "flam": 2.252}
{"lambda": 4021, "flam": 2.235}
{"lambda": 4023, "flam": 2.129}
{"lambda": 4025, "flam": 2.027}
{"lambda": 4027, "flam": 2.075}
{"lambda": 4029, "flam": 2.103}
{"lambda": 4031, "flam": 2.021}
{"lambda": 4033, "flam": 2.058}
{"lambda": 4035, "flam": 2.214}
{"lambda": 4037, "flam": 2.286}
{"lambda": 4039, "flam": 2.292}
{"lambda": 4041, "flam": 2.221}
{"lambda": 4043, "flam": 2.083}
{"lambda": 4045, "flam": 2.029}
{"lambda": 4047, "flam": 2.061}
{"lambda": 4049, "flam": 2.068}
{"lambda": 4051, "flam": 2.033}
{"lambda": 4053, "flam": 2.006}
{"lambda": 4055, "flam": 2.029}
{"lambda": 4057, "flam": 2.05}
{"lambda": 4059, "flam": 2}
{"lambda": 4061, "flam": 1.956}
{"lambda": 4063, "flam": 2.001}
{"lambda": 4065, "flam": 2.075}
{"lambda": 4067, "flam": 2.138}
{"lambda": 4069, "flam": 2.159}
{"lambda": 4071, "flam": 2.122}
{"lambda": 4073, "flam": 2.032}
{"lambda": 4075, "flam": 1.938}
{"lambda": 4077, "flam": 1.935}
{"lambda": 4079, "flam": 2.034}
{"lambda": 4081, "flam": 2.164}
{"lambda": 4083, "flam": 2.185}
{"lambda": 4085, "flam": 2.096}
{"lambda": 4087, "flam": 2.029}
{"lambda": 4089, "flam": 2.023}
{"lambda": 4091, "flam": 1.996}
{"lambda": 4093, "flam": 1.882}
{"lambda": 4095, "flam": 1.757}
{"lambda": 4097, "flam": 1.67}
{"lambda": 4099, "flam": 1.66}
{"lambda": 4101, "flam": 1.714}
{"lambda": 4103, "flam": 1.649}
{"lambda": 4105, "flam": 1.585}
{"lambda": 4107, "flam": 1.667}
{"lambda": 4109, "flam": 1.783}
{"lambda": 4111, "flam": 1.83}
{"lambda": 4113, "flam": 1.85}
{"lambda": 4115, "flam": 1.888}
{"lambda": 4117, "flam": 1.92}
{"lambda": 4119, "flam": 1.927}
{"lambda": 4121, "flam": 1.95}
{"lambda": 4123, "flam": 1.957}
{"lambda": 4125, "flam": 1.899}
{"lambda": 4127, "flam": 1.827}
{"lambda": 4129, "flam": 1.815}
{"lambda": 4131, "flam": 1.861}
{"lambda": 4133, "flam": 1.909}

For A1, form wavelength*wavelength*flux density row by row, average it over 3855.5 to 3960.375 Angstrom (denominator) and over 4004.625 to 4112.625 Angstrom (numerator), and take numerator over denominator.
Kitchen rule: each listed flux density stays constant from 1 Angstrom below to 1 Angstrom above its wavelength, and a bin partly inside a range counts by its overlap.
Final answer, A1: 1.28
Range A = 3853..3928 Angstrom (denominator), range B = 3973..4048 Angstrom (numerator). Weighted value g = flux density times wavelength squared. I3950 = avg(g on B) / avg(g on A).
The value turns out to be 1.25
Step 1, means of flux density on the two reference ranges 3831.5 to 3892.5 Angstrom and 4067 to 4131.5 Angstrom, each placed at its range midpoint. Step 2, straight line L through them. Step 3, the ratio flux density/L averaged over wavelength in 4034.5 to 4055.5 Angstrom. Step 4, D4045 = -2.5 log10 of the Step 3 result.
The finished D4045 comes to -0.16 mag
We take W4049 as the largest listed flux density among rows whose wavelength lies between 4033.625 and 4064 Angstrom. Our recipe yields 2.292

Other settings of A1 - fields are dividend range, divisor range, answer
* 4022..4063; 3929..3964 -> 1.32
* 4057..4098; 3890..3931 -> 1.28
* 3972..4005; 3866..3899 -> 1.20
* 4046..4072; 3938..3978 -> 1.36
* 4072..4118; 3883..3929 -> 1.23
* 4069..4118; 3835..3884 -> 1.28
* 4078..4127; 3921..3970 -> 1.26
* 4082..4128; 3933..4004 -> 1.17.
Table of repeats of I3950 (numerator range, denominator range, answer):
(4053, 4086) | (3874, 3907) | 1.41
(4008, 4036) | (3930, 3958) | 1.34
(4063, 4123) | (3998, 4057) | 0.94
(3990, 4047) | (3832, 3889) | 1.40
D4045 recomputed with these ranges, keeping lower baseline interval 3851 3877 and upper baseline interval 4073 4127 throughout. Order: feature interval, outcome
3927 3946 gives 0.21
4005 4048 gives -0.15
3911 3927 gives 0.02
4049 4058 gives -0.09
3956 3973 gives 0.25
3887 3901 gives 0.17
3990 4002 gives -0.10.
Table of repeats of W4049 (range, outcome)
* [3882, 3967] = 2.011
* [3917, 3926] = 1.812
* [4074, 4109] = 2.185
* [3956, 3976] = 1.834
